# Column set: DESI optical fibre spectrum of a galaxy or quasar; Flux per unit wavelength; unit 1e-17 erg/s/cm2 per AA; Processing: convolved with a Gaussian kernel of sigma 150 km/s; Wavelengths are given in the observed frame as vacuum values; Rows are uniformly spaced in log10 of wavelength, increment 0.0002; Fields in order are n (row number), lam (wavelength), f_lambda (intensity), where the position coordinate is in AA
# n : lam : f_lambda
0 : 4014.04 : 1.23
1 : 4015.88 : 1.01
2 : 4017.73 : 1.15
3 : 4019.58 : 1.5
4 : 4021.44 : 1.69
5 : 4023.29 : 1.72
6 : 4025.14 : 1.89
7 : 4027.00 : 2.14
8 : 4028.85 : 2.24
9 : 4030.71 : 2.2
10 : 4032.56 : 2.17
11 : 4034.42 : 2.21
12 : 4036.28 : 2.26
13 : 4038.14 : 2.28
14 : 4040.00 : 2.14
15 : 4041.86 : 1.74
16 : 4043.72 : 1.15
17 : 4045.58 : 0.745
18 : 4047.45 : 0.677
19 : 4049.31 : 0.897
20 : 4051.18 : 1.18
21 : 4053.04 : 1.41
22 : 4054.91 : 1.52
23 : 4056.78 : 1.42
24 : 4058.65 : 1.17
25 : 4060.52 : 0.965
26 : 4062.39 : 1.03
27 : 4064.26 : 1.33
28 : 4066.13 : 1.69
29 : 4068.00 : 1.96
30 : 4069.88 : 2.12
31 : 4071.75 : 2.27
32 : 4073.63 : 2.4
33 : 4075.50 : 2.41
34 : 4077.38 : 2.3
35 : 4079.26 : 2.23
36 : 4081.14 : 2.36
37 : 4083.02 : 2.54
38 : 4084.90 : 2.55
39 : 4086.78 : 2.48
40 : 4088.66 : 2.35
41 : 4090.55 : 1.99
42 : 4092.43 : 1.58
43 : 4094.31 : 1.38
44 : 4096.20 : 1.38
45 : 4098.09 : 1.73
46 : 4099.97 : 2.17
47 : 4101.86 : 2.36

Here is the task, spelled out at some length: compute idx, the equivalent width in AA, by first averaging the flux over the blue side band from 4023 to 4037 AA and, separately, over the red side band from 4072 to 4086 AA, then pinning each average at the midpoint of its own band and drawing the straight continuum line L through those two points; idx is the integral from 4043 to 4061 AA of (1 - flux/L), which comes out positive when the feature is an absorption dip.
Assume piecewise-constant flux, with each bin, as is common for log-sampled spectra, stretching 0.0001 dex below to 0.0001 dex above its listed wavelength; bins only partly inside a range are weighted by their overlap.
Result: 9.0 AA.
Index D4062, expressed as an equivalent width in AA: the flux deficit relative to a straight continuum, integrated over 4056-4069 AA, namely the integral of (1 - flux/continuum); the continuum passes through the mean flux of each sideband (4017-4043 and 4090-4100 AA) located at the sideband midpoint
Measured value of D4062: 3.1 AA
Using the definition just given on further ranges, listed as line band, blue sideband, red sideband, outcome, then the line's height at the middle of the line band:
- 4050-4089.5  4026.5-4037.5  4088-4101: 1.00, 1.96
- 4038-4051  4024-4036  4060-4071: 4.14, 1.9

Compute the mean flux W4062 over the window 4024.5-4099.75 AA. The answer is 1.82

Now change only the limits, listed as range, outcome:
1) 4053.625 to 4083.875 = 1.85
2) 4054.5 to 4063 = 1.21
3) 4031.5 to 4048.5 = 1.71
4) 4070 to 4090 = 2.37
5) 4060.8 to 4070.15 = 1.54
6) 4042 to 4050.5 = 0.957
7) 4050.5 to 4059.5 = 1.35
